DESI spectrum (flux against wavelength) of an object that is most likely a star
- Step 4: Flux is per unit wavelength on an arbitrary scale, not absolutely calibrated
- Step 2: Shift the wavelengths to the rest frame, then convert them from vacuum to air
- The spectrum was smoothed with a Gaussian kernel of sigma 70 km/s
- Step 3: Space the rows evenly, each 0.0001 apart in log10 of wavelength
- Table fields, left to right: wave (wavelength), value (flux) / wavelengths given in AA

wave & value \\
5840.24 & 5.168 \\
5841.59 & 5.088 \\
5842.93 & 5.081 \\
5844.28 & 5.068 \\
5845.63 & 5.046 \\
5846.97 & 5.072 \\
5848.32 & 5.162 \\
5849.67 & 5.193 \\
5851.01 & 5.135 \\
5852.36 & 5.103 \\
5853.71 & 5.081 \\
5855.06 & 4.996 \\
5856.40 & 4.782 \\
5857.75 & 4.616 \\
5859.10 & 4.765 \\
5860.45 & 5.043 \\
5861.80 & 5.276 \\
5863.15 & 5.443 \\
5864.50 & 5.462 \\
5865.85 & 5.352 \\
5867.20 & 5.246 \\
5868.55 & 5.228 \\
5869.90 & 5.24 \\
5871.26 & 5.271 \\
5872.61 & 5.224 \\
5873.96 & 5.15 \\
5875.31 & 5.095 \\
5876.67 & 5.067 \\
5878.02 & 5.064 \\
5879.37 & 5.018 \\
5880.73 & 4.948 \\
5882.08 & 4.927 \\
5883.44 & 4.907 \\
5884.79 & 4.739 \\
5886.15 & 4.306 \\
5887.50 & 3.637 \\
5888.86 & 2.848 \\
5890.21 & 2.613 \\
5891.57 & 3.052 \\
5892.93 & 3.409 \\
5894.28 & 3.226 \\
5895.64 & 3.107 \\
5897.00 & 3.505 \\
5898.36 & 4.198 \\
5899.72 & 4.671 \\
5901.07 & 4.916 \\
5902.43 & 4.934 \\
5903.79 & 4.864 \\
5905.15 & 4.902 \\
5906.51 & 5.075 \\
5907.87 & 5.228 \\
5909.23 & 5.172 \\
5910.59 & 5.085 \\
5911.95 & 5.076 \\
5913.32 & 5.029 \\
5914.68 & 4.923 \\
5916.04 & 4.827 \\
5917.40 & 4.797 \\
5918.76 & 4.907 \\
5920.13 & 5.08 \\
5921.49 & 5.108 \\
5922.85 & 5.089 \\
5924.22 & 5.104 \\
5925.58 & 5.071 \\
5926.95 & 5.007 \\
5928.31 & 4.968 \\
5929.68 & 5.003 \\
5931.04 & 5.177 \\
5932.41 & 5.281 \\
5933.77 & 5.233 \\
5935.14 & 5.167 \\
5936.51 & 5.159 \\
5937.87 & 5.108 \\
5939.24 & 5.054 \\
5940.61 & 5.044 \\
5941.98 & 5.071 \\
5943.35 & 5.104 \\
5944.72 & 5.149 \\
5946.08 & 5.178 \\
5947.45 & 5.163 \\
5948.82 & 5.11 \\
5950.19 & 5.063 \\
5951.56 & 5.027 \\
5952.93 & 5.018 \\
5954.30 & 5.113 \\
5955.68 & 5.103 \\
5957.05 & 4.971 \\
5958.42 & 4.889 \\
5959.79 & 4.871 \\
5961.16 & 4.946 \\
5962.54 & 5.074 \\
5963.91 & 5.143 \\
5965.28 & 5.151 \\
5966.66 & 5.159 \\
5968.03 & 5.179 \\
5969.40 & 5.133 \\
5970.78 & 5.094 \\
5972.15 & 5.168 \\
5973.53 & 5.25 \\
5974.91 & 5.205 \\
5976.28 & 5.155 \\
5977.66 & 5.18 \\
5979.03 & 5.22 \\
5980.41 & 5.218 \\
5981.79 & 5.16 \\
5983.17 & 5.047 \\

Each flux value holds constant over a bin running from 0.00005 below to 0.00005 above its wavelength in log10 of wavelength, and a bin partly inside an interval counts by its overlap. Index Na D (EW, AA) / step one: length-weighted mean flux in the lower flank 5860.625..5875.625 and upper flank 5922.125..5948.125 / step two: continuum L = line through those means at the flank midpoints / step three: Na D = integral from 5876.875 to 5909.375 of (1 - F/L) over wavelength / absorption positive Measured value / 5.68 AA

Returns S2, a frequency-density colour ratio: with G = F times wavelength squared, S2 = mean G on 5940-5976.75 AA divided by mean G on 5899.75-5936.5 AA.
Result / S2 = 1.0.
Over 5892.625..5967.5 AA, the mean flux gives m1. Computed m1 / 4.91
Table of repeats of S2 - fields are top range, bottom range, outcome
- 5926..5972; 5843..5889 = 1.05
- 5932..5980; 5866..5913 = 1.14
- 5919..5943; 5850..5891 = 1.07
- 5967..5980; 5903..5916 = 1.05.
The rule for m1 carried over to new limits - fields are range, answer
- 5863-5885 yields 5.14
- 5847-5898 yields 4.66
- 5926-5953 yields 5.11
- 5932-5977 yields 5.11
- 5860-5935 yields 4.77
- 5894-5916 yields 4.65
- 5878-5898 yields 3.92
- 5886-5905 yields 3.82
